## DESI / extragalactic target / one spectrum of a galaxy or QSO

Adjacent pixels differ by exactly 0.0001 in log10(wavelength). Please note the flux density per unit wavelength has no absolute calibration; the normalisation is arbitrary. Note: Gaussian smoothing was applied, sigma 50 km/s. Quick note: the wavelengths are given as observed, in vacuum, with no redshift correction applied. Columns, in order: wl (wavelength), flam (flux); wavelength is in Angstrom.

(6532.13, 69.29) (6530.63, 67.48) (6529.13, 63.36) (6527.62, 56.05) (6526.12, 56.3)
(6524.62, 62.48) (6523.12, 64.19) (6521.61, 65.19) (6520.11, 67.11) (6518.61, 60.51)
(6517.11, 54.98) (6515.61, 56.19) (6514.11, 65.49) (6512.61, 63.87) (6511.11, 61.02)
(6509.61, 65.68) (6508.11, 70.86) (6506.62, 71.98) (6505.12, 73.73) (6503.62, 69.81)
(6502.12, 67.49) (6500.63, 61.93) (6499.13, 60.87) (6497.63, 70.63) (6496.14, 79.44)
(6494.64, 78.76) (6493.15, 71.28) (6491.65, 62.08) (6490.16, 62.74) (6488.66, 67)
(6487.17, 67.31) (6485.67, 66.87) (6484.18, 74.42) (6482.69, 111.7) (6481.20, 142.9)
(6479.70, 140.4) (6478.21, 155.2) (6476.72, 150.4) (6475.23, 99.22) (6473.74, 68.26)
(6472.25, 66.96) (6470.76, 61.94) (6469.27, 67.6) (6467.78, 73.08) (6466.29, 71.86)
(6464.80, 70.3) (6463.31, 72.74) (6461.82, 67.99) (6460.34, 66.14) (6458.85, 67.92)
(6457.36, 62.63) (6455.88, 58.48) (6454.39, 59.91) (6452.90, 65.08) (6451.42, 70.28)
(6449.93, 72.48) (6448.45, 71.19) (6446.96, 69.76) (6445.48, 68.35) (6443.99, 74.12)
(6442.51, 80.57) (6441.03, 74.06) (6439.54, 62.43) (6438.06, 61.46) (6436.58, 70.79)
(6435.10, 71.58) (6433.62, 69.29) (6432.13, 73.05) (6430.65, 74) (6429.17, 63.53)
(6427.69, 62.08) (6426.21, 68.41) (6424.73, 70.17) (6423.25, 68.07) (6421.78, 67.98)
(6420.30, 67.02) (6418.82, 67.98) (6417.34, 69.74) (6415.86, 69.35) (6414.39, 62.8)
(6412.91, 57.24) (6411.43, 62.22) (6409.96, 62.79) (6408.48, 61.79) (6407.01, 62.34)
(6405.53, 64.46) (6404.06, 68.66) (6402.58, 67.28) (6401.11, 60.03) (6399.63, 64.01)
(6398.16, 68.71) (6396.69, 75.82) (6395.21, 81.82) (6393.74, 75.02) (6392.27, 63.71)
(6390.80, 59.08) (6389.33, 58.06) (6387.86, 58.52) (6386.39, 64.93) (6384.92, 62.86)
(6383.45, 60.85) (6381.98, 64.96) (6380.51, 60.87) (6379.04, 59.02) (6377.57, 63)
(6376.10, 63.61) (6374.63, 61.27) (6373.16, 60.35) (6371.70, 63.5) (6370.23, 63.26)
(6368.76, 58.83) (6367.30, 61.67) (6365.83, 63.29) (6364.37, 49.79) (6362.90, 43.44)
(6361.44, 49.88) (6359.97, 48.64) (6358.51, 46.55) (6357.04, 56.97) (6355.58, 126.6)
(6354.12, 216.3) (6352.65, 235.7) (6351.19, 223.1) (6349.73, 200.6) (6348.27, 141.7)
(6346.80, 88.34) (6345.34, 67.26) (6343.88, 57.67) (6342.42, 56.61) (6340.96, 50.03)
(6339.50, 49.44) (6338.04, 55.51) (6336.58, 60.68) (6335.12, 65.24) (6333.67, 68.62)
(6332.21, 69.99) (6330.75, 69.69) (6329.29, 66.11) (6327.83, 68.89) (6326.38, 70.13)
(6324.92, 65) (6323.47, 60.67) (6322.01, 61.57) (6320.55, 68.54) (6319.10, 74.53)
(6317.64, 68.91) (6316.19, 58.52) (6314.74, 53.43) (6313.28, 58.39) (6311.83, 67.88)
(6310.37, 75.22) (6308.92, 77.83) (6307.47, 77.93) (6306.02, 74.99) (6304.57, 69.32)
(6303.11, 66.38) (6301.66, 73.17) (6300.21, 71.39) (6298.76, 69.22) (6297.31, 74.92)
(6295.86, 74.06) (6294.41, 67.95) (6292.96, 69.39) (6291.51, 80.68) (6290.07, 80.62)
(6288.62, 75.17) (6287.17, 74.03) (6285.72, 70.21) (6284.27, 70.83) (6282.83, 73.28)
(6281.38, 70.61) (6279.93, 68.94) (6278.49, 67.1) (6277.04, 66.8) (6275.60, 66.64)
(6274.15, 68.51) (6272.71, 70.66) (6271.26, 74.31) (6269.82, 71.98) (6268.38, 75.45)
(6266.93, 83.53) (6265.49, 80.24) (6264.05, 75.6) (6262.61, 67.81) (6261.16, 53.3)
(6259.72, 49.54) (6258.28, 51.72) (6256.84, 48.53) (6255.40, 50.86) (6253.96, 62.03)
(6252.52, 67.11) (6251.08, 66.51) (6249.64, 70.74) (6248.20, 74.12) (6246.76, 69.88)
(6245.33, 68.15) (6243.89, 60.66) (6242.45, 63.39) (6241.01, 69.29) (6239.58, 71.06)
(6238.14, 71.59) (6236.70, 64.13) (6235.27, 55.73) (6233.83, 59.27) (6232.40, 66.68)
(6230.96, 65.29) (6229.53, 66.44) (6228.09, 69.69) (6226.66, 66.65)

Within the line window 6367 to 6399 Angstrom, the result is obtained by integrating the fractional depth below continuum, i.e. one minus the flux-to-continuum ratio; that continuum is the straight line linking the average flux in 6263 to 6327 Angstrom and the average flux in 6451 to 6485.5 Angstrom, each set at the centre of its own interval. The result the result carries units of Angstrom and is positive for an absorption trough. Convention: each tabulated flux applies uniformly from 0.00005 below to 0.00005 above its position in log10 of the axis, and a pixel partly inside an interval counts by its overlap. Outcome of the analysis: 5.6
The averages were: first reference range 70.8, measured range 64.1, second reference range 84.5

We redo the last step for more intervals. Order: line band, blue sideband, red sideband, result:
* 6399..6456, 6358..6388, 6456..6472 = -2.69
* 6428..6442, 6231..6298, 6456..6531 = 0.75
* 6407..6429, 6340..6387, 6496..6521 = 3.33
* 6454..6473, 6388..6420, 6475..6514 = 2.50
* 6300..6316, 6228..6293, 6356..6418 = -0.85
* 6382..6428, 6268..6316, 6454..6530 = 4.48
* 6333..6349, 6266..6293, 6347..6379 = 3.52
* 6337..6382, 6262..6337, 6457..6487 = -4.78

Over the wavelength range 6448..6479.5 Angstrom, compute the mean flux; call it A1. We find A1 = 78.3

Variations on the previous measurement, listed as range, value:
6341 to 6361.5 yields 115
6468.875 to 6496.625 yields 89.5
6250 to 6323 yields 68.7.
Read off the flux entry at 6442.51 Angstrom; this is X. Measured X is 80.57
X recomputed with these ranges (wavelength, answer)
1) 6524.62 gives 62.48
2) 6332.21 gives 69.99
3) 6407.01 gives 62.34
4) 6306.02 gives 74.99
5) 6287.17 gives 74.03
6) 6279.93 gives 68.94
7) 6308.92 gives 77.83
